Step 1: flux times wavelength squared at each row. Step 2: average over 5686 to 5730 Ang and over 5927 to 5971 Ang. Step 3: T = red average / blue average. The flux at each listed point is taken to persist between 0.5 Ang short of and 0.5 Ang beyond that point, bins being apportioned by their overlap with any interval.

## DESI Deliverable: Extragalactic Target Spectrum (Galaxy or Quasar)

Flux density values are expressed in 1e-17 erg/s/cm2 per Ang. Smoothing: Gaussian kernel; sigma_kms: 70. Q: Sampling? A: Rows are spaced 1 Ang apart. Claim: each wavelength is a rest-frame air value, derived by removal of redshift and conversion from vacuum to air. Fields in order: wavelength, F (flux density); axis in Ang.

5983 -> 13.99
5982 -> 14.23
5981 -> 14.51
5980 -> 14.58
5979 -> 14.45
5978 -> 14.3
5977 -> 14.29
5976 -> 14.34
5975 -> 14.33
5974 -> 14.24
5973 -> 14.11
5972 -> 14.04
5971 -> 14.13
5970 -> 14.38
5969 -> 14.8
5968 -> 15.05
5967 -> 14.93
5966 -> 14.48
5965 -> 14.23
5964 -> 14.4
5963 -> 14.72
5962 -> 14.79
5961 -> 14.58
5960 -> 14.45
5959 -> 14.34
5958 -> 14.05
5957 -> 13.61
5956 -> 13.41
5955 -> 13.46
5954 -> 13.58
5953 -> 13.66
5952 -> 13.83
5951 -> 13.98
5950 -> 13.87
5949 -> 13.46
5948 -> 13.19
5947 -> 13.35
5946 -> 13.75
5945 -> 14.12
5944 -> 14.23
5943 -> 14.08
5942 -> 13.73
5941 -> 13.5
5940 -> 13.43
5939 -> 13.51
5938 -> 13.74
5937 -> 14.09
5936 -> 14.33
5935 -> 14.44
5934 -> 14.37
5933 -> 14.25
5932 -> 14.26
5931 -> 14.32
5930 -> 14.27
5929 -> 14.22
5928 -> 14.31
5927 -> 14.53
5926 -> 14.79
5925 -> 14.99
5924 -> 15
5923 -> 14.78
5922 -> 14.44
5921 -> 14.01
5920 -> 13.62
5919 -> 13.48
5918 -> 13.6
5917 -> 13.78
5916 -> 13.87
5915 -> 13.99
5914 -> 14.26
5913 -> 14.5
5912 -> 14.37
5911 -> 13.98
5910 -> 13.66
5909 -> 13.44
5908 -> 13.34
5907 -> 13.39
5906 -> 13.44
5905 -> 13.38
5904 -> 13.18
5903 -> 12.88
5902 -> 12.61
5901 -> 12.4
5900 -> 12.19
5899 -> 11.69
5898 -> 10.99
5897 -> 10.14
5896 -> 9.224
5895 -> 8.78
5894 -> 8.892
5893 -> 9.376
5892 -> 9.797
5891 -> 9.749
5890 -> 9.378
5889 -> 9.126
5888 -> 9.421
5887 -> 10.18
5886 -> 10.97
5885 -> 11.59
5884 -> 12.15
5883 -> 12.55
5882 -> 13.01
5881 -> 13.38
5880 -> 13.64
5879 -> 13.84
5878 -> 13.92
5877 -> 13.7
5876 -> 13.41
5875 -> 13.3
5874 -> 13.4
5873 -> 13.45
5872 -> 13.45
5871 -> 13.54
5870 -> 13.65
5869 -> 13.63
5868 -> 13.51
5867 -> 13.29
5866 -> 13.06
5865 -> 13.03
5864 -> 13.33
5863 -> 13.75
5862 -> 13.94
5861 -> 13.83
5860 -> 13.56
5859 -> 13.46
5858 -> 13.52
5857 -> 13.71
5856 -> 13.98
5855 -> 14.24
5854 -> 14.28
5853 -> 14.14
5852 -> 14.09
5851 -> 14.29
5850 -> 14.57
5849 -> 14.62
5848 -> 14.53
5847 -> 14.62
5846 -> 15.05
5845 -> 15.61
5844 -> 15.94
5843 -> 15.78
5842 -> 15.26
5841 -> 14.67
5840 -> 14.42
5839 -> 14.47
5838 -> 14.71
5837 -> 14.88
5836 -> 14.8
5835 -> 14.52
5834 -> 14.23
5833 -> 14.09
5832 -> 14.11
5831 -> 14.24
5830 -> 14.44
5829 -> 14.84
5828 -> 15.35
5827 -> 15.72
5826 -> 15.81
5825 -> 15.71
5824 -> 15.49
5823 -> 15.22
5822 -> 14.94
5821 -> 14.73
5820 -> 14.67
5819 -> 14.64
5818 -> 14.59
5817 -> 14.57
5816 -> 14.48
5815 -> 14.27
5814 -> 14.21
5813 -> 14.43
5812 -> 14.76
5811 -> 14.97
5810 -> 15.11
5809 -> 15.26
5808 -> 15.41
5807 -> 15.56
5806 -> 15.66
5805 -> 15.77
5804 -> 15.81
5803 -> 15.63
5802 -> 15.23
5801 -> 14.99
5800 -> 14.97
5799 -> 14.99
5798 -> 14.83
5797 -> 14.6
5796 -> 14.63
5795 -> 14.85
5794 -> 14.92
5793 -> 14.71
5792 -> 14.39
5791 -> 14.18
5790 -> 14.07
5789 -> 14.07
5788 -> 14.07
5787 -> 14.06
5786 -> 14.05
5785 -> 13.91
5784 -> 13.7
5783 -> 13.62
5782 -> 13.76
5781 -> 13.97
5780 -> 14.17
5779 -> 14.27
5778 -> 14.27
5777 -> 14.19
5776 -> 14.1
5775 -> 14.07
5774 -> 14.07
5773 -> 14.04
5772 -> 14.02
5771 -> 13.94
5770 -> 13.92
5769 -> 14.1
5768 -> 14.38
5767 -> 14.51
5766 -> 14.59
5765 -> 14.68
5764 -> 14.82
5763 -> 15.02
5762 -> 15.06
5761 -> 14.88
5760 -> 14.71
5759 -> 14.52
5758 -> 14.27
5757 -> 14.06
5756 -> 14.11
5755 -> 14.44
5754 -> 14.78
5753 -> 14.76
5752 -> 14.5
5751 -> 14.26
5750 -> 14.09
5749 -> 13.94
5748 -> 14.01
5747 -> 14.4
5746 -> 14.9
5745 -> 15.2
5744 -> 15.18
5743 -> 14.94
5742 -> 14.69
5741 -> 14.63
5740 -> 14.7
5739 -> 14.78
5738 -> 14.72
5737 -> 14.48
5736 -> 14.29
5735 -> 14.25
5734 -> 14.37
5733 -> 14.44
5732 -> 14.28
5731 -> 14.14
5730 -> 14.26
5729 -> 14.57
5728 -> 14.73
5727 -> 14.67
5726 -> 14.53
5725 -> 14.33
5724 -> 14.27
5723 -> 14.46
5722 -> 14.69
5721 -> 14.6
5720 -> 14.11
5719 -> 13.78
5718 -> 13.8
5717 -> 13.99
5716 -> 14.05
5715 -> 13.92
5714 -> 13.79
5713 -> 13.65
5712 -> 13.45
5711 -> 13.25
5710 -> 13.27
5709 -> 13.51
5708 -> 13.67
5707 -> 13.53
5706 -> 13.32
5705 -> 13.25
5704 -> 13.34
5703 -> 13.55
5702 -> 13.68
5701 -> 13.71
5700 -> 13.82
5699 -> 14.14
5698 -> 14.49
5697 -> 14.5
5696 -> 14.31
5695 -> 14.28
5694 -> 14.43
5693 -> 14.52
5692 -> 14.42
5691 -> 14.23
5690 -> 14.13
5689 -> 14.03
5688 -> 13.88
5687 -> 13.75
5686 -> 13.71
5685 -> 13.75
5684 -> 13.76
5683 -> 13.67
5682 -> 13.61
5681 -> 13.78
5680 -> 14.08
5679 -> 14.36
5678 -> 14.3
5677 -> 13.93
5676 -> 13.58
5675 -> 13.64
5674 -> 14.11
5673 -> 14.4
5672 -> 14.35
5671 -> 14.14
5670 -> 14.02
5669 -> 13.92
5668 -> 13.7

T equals 1.1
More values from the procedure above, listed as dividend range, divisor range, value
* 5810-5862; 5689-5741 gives 1.08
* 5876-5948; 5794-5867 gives 0.91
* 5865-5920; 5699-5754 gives 0.93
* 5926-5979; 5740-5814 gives 1.03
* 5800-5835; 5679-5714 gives 1.13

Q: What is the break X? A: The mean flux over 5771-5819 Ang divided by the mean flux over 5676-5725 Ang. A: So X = 1.04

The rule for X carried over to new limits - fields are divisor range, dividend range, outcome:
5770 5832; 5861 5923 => 0.86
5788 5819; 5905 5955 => 0.94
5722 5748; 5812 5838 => 1.01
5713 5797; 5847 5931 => 0.91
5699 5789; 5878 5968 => 0.93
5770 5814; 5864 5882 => 0.93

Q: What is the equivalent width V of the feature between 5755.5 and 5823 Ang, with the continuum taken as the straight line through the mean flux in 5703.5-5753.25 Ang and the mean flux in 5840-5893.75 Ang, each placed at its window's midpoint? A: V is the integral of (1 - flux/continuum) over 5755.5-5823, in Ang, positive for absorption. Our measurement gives -3.8 Ang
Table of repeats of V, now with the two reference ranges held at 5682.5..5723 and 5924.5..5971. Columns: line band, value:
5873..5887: 1.2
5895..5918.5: 2.0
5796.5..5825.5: -2.1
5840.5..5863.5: -0.6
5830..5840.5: -0.3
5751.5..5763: -0.5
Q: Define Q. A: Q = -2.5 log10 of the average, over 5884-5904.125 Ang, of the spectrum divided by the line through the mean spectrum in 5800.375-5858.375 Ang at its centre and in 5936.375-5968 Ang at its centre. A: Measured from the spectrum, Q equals 0.329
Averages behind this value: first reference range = 14.8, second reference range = 14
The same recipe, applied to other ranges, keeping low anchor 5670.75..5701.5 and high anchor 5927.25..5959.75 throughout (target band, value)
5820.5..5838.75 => -0.07 mag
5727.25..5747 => -0.04 mag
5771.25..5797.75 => -0.01 mag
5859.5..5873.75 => 0.04 mag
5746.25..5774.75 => -0.03 mag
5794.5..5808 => -0.09 mag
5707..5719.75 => 0.03 mag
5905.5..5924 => 0.00 mag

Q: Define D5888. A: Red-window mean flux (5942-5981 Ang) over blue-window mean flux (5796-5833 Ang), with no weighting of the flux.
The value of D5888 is 0.9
